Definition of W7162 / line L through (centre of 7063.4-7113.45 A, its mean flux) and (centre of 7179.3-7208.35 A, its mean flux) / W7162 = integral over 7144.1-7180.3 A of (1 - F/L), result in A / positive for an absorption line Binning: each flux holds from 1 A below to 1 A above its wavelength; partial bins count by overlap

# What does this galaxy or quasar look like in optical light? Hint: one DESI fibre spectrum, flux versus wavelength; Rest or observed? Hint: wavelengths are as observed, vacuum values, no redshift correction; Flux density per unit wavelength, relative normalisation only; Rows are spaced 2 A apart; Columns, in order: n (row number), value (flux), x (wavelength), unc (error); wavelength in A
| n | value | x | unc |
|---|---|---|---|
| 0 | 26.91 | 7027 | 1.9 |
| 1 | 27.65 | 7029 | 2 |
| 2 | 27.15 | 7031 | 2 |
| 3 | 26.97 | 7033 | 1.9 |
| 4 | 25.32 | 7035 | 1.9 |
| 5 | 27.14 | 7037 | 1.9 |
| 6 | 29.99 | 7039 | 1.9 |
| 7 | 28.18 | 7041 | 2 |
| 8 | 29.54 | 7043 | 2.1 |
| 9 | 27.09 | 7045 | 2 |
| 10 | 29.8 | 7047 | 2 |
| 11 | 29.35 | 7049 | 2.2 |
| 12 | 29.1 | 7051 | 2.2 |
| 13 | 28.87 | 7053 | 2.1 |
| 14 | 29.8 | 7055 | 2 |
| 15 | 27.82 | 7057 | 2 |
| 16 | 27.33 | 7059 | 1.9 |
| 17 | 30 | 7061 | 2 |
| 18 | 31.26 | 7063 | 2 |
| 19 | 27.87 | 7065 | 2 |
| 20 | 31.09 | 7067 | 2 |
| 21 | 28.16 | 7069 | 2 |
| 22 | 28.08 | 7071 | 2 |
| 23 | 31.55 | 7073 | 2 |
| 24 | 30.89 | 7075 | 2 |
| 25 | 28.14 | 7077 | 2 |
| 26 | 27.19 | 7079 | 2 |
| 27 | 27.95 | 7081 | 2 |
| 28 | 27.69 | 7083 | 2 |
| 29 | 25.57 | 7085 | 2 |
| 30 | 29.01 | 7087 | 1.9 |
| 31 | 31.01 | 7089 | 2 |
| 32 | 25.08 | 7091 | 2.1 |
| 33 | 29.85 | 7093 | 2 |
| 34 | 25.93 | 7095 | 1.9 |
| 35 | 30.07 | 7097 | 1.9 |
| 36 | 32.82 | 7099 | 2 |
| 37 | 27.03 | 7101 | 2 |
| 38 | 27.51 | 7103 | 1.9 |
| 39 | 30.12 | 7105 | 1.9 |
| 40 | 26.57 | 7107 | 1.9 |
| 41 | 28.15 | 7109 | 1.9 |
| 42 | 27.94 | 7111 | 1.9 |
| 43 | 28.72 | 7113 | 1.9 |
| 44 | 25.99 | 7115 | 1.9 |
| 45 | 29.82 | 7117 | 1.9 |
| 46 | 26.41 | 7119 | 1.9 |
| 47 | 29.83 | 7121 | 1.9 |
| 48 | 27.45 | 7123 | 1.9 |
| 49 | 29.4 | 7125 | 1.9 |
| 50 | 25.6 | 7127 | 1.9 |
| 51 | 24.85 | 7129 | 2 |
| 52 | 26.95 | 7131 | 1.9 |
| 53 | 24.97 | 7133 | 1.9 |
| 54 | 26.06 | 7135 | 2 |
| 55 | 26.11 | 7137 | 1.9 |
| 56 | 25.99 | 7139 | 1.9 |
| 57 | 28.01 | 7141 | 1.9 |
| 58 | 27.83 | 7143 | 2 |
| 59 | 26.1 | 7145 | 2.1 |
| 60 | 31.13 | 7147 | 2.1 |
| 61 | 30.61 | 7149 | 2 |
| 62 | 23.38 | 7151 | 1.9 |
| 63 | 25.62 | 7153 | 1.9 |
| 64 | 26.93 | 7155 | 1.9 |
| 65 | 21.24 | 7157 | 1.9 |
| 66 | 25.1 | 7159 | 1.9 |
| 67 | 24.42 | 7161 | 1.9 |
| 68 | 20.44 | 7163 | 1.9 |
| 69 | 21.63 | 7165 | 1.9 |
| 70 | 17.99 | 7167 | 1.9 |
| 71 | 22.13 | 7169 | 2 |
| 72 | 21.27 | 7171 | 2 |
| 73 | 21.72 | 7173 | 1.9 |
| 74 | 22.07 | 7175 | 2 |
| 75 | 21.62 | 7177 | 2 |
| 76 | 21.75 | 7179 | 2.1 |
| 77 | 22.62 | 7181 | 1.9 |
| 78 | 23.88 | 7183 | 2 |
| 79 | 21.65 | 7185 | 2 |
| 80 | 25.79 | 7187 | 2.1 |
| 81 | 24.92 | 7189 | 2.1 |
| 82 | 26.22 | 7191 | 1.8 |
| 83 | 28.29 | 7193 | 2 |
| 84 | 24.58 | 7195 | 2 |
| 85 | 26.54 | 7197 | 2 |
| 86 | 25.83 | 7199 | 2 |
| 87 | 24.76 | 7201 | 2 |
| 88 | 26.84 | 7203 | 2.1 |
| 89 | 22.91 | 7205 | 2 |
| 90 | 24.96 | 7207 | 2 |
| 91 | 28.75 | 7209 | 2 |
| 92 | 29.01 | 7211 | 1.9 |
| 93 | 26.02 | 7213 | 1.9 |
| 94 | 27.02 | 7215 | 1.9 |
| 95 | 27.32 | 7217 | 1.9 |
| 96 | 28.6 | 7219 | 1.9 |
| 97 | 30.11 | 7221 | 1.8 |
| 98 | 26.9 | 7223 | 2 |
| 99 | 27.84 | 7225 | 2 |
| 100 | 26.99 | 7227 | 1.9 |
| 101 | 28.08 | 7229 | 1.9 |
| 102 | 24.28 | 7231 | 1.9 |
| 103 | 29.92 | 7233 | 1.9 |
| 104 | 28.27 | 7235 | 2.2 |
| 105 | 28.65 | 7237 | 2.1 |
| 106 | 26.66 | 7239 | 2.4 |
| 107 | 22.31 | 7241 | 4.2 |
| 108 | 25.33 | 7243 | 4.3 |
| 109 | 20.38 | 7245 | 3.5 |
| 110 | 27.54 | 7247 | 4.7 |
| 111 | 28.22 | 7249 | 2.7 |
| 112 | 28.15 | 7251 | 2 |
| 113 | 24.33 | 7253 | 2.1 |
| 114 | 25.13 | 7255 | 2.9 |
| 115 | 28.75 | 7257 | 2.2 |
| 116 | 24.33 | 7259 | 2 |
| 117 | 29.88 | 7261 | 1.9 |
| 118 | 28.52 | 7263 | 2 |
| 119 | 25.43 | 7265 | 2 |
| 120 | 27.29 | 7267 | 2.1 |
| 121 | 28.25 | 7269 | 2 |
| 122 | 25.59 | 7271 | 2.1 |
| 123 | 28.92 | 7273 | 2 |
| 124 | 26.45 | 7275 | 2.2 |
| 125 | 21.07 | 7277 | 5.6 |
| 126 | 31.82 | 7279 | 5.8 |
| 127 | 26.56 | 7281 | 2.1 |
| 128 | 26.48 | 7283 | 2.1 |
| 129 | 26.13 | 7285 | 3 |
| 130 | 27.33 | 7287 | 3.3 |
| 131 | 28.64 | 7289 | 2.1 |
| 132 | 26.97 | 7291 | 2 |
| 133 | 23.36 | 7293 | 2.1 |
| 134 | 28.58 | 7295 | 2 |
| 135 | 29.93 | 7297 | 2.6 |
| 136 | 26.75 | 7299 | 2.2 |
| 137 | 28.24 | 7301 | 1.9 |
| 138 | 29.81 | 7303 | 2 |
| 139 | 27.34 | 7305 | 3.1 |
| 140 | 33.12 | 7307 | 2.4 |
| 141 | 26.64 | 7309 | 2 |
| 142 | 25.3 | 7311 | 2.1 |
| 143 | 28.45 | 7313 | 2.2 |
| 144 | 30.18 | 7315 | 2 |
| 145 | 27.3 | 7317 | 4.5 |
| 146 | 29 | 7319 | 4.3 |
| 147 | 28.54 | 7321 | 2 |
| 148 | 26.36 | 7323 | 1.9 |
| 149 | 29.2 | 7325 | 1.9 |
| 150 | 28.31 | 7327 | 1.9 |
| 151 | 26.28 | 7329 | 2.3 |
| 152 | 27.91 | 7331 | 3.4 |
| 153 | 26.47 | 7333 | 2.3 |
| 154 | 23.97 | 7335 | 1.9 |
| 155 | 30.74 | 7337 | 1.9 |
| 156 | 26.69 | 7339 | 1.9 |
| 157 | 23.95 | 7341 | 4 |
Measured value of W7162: 3.4 A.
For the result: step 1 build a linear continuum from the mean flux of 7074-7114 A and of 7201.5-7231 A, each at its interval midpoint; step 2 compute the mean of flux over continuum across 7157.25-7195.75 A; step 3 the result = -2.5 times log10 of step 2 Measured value 0.19 mag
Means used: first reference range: 28.4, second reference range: 27.1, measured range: 23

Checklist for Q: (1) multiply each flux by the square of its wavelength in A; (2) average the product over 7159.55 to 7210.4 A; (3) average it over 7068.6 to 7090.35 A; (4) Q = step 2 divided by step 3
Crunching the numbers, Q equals 0.86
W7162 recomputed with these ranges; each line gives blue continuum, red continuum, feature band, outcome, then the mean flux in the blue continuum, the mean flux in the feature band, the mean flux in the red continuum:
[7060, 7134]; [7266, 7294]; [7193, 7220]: 0.9 A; 28.3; 26.5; 26.8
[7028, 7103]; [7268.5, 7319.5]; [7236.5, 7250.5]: 1.1 A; 28.6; 25.6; 27.6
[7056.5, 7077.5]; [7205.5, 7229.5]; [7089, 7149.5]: 2.0 A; 29.4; 27.8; 27.5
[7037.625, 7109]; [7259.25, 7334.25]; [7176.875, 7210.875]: 3.8 A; 28.8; 25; 27.6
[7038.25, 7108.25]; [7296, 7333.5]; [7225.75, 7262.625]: 2.3 A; 28.8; 26.6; 28.2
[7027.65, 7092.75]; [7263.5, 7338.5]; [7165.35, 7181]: 3.7 A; 28.5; 21.3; 27.5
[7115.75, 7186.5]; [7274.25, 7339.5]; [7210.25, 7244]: -1.3 A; 24.9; 27.2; 27.6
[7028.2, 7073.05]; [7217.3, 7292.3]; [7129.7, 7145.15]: 0.8 A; 28.6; 26.5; 26.9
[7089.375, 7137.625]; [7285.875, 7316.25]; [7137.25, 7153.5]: 0.2 A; 27.7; 27.3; 28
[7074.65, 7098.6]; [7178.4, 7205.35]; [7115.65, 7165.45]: 0.4 A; 28.2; 26.3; 24.8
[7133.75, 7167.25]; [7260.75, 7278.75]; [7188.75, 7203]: 0.0 A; 25.4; 26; 26.9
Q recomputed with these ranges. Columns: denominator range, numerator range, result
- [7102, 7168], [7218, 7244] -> 1.06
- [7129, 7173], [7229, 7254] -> 1.08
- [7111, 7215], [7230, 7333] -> 1.11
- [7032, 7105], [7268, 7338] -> 1.03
